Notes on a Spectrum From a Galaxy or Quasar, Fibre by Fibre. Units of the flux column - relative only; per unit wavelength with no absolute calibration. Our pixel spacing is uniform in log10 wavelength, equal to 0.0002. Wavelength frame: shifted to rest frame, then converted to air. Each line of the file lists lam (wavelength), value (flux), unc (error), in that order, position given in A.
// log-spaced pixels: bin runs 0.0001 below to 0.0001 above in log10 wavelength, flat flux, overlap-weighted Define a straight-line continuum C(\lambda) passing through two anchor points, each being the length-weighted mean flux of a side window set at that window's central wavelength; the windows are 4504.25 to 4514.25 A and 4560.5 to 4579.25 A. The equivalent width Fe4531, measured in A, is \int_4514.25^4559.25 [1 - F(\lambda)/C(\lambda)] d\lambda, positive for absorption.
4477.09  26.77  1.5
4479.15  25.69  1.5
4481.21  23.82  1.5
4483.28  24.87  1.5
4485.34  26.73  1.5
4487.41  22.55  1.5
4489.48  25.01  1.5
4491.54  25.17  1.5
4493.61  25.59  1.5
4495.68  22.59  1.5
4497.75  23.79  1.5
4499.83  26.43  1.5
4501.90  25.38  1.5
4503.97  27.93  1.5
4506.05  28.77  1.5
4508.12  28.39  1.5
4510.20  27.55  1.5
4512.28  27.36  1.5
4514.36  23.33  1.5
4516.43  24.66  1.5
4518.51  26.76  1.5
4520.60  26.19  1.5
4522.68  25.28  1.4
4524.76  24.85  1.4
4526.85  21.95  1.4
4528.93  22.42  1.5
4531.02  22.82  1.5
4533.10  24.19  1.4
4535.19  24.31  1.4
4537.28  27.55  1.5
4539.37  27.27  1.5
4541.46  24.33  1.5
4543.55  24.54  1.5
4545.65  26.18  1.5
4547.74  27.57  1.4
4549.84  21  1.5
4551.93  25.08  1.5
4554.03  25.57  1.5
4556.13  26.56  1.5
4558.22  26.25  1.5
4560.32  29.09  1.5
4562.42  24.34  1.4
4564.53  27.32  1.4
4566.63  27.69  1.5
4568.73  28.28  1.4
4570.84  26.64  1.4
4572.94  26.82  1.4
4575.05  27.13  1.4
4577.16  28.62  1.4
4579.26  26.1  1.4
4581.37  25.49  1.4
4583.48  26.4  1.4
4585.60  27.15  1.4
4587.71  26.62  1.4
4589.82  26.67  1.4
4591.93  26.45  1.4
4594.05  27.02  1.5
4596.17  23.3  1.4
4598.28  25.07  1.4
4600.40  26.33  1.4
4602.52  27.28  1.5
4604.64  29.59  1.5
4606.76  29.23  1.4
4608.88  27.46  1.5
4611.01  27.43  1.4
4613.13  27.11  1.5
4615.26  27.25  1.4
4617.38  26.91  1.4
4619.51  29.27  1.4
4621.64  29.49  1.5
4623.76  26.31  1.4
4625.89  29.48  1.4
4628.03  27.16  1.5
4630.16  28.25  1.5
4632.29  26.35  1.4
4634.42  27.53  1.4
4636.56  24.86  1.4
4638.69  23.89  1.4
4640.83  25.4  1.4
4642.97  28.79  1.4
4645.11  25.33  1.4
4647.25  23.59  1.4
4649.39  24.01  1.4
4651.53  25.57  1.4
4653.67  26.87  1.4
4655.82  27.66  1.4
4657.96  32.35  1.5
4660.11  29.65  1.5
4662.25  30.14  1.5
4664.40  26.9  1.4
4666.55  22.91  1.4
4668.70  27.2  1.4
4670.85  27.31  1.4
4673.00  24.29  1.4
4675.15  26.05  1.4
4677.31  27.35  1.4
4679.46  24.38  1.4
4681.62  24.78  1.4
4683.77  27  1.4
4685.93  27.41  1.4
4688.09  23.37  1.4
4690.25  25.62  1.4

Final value 3.9 A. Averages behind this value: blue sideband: 27.6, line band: 25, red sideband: 27.1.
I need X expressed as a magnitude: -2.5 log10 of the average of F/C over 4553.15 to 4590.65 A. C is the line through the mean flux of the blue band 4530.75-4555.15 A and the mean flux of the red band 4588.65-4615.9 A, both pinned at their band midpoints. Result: -0.03 mag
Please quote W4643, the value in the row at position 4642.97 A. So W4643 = 28.79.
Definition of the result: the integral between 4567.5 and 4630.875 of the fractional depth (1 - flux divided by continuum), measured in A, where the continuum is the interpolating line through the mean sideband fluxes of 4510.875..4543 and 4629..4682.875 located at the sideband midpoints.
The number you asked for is -3.50 A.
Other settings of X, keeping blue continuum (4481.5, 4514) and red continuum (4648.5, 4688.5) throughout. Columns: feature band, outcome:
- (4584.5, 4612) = -0.02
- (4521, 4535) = 0.09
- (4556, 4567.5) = -0.03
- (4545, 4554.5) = 0.04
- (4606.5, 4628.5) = -0.06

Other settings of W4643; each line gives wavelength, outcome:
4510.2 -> 27.55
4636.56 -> 24.86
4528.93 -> 22.42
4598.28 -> 25.07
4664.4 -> 26.9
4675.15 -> 26.05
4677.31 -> 27.35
